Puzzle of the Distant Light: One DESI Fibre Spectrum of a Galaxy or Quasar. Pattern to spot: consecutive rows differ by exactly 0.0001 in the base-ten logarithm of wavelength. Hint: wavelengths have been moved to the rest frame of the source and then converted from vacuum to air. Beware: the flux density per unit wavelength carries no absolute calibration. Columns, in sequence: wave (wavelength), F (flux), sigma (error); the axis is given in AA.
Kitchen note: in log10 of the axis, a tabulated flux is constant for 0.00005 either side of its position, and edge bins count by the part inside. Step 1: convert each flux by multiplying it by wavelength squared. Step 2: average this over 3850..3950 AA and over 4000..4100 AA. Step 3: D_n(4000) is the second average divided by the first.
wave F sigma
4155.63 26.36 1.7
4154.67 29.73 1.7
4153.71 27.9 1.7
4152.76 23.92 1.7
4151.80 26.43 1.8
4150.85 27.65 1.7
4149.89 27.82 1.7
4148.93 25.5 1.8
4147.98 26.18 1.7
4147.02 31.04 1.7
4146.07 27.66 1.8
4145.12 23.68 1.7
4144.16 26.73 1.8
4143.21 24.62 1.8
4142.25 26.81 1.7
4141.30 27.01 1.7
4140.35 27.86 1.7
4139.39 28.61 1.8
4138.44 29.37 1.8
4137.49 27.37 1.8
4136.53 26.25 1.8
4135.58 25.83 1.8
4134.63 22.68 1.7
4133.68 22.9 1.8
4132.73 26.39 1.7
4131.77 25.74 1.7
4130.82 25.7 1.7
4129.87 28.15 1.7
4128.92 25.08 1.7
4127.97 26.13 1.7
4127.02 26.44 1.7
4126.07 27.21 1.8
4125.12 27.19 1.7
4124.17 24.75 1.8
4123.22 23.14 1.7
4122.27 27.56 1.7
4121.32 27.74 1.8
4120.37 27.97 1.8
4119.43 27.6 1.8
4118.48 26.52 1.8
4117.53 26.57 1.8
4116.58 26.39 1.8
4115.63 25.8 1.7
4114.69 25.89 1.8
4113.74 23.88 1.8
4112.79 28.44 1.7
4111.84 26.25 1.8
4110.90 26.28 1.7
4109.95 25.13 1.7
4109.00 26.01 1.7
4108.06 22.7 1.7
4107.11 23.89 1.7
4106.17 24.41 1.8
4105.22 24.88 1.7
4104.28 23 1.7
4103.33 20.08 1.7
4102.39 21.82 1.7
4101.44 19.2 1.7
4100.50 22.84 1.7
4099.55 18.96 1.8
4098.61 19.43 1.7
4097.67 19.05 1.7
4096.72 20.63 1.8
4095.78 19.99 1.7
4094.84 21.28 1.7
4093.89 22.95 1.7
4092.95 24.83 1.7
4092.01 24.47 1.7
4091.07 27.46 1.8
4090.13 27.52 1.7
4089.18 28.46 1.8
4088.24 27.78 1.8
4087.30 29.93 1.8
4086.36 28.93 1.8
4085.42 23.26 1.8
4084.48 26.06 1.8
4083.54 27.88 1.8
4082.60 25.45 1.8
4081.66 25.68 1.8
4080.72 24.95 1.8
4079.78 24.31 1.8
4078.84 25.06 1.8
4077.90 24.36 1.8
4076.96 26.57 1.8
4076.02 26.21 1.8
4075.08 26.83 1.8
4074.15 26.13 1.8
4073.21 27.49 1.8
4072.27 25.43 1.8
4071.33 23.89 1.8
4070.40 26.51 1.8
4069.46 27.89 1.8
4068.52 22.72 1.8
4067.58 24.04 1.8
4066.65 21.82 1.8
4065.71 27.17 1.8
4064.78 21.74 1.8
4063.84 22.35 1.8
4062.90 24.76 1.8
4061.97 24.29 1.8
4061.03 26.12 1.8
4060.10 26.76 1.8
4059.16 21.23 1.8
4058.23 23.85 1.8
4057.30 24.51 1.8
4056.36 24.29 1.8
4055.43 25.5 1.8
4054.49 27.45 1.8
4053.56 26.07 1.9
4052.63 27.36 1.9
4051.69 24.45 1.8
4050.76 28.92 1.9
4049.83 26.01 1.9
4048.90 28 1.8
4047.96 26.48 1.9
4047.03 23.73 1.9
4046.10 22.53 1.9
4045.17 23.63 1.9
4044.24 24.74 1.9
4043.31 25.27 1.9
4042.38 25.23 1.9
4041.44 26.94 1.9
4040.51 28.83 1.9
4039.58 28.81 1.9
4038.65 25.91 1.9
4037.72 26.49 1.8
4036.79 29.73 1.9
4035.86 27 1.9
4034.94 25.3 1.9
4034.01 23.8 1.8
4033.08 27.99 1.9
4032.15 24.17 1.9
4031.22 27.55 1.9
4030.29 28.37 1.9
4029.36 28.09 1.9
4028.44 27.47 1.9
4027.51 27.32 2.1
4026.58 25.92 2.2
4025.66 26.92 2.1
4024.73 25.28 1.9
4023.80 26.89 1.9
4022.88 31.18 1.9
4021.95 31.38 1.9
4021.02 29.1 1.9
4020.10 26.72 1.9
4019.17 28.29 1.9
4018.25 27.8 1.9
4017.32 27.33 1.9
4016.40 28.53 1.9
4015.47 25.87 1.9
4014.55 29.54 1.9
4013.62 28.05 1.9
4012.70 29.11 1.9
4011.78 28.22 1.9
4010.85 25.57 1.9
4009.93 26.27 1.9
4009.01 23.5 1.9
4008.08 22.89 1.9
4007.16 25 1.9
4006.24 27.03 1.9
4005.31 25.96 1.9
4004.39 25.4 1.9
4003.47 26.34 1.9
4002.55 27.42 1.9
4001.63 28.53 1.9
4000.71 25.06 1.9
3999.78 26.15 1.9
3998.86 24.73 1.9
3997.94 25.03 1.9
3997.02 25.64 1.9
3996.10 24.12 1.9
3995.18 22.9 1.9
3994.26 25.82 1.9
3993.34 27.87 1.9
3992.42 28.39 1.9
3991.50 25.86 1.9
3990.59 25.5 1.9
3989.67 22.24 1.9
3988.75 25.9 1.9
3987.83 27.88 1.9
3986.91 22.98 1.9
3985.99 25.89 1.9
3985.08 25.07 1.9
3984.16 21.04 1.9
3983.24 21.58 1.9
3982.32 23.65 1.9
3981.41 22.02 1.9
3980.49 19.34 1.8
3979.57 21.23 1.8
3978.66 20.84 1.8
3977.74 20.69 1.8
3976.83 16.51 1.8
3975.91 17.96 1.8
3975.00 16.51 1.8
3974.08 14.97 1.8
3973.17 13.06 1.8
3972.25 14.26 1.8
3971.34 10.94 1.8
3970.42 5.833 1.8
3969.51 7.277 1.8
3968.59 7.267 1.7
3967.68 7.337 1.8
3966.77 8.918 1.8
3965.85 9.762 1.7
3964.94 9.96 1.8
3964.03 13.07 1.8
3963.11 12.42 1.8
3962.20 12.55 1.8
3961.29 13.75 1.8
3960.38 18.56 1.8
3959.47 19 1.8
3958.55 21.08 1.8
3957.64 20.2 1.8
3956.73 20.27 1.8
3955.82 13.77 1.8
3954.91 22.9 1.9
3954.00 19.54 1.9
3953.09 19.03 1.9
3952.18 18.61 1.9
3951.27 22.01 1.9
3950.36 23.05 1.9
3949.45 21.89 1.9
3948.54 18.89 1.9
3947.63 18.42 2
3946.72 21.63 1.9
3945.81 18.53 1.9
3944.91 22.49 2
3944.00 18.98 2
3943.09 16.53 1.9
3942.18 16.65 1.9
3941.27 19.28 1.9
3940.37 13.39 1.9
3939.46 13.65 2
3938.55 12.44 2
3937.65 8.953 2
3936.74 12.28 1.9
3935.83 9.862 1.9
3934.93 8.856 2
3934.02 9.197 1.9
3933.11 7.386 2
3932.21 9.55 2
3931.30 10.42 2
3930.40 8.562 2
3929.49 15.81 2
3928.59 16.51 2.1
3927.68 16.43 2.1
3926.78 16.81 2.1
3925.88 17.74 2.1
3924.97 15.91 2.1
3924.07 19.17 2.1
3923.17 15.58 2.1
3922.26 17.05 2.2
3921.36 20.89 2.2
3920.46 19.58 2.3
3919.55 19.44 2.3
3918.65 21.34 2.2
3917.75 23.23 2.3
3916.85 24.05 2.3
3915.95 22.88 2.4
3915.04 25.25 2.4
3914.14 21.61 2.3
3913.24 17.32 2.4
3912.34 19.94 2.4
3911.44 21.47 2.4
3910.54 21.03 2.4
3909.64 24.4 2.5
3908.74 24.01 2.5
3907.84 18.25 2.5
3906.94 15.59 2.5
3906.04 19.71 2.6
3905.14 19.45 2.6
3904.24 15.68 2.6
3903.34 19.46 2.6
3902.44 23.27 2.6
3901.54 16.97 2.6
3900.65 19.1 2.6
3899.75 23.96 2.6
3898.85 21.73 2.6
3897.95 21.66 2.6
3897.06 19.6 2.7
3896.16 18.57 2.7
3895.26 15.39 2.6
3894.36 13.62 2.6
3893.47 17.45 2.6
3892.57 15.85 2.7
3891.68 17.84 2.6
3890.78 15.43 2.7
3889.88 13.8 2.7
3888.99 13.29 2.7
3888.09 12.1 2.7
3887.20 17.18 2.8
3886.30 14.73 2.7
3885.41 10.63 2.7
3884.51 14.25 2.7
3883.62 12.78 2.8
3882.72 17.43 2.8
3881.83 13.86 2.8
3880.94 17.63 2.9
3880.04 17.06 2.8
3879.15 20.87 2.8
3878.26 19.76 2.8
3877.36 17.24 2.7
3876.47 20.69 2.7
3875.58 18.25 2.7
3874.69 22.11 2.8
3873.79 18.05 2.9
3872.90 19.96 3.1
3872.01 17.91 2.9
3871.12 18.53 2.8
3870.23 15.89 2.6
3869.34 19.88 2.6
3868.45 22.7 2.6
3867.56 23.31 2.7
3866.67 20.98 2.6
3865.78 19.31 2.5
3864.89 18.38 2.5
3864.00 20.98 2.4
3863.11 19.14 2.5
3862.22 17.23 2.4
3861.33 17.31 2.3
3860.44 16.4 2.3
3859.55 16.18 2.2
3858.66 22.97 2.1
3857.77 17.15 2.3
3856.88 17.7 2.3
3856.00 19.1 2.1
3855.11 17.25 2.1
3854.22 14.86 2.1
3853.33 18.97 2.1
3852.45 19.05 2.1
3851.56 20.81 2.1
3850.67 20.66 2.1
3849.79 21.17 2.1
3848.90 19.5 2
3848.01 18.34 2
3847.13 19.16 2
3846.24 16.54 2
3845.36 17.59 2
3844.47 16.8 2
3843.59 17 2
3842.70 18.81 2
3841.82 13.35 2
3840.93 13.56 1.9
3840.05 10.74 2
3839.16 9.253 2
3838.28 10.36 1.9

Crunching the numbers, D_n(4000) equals 1.57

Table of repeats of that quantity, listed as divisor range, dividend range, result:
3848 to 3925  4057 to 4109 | 1.44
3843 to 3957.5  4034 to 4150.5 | 1.57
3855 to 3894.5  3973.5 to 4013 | 1.45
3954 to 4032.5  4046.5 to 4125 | 1.17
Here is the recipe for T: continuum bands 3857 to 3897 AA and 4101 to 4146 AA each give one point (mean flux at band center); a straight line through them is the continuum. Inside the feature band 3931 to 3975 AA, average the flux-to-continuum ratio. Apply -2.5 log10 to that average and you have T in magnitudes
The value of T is 0.327 mag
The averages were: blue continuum 17.5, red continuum 25.6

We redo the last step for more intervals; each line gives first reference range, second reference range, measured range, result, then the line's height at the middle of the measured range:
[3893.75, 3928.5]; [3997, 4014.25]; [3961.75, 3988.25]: 0.434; 24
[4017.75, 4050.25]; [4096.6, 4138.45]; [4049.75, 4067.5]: 0.055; 26.2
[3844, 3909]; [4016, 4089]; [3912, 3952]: 0.208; 20.7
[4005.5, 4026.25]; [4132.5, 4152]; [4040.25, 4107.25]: 0.093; 27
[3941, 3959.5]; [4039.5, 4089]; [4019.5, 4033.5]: -0.170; 23.6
